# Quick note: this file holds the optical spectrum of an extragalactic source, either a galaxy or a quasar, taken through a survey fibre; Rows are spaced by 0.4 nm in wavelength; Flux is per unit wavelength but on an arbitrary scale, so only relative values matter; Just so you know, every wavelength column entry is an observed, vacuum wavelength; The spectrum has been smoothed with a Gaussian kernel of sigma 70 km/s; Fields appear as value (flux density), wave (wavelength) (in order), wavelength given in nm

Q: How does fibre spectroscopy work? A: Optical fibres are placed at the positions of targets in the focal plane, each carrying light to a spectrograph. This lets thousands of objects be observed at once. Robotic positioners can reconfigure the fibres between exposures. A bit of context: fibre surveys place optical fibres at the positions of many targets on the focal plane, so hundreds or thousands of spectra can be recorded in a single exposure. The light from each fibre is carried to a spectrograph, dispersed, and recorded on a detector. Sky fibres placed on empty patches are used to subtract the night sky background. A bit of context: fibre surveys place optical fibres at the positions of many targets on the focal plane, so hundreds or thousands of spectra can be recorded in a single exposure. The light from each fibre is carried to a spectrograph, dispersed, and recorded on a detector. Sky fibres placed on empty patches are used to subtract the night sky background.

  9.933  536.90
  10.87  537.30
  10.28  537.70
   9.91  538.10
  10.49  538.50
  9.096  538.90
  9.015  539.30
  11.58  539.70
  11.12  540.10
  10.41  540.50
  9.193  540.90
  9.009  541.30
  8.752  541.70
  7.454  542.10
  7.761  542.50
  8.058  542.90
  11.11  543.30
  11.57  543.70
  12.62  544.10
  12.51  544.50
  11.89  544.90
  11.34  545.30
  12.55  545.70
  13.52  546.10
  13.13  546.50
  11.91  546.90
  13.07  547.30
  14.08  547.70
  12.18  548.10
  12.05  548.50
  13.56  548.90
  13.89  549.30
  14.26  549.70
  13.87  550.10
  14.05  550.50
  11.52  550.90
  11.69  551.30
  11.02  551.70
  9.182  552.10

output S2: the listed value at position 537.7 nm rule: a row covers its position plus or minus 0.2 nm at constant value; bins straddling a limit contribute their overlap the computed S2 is 10.28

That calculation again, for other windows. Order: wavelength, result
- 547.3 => 13.07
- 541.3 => 9.009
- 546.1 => 13.52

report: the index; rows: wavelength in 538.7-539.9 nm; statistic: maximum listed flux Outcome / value 11.58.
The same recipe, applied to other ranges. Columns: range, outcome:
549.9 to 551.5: 14.05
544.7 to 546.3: 13.52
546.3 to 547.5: 13.13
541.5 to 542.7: 8.752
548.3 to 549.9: 14.26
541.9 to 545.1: 12.62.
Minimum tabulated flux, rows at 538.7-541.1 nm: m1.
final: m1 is 9.015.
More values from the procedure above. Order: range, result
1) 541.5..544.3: 7.454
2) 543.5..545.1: 11.57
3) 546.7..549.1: 11.91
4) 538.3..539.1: 9.096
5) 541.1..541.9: 8.752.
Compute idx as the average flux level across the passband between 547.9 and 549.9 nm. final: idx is 13.2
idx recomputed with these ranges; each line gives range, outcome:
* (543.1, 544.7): 12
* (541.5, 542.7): 7.99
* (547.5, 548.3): 13.1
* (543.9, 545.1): 12.3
